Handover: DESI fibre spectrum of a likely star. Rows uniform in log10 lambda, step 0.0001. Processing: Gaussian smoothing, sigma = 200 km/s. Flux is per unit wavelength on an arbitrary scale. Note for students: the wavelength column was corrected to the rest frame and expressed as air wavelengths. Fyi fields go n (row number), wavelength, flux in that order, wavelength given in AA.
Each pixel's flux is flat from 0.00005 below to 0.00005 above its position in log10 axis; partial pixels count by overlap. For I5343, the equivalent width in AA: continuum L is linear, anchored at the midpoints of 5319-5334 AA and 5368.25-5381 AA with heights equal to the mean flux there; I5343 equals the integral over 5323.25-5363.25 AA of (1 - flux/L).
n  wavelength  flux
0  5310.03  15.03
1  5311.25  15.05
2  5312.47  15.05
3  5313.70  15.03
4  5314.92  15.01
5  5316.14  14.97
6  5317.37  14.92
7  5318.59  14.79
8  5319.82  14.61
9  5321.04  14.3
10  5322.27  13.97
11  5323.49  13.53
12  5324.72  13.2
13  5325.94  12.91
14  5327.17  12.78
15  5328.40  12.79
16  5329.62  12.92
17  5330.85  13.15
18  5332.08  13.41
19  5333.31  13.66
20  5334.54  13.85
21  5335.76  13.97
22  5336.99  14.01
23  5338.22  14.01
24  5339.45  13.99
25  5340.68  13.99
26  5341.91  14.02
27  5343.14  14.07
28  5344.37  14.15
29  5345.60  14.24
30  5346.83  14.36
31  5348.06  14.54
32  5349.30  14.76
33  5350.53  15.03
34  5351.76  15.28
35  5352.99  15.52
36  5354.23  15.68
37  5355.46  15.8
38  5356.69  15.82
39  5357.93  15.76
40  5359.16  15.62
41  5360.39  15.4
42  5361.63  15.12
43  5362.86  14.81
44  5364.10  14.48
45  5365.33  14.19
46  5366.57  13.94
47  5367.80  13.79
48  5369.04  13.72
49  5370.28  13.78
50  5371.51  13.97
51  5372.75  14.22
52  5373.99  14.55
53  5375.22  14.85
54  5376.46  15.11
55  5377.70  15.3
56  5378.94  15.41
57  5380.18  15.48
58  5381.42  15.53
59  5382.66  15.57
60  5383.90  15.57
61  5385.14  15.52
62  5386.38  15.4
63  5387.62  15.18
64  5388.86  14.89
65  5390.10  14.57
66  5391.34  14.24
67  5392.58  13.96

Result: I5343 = -1.3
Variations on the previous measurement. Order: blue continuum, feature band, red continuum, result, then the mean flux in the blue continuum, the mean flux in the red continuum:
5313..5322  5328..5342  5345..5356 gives 1.18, 14.8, 15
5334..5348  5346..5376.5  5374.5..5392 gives -0.39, 14.1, 15.2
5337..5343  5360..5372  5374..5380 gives 0.40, 14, 15.1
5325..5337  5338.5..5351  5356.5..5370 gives -0.34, 13.3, 14.7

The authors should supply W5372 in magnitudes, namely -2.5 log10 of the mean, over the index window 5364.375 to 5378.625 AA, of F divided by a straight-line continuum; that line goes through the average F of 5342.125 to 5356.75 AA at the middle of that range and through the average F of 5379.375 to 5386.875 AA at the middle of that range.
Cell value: 0.07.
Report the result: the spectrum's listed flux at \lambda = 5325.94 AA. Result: 12.91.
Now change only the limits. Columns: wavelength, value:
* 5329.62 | 12.92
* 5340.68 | 13.99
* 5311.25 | 15.05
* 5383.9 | 15.57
